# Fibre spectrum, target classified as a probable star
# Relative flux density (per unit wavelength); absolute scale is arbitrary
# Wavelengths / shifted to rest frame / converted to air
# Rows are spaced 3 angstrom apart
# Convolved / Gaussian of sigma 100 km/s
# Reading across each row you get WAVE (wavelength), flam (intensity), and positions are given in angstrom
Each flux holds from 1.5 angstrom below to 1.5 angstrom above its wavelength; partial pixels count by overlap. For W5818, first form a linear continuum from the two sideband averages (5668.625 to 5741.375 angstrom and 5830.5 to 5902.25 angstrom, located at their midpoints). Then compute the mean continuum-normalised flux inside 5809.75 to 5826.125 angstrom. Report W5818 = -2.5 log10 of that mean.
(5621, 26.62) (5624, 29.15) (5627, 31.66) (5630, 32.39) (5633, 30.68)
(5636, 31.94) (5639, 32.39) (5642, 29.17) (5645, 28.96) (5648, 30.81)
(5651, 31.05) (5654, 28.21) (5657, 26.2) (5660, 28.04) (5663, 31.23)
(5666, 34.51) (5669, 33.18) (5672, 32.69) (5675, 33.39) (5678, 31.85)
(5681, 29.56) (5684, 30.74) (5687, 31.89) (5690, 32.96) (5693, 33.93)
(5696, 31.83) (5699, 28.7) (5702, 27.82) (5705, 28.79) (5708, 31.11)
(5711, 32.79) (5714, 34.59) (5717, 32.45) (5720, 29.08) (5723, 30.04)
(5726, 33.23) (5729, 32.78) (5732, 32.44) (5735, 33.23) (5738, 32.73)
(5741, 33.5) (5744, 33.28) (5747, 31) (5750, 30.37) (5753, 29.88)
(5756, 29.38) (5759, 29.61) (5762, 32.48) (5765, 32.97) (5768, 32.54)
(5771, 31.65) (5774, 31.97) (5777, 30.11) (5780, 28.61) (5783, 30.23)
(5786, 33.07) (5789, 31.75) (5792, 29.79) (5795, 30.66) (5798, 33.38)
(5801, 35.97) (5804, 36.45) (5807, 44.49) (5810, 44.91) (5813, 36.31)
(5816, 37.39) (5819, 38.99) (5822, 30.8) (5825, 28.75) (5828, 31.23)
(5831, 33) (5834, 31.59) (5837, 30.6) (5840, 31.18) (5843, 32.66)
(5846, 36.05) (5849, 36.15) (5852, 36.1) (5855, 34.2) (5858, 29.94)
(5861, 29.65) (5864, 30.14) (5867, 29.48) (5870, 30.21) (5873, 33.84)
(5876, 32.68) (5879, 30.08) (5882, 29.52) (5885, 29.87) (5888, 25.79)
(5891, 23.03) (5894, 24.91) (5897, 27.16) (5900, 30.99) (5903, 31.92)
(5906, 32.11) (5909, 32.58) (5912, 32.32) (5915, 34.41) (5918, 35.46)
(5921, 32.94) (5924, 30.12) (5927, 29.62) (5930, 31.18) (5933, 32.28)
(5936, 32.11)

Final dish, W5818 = -0.15 mag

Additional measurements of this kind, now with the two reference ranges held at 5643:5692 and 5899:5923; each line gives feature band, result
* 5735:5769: 0.00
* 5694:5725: 0.02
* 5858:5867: 0.09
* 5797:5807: -0.15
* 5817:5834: -0.01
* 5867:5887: 0.06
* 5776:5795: 0.04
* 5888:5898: 0.29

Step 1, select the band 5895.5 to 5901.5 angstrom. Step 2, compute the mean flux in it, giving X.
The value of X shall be 29.1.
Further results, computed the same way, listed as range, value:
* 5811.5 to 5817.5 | 36.9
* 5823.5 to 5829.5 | 30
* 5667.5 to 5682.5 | 32.1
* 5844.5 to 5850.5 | 36.1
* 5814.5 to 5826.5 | 34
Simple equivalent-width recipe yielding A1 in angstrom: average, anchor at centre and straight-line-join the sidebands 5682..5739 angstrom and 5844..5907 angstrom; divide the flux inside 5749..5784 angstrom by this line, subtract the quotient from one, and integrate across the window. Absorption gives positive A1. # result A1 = 0.5 angstrom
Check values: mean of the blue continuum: 31.6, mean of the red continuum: 30.7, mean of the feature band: 30.8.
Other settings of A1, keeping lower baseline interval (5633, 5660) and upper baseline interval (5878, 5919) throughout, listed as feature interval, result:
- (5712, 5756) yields -3.1 angstrom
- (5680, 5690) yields -0.4 angstrom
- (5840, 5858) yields -2.6 angstrom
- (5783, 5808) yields -3.4 angstrom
